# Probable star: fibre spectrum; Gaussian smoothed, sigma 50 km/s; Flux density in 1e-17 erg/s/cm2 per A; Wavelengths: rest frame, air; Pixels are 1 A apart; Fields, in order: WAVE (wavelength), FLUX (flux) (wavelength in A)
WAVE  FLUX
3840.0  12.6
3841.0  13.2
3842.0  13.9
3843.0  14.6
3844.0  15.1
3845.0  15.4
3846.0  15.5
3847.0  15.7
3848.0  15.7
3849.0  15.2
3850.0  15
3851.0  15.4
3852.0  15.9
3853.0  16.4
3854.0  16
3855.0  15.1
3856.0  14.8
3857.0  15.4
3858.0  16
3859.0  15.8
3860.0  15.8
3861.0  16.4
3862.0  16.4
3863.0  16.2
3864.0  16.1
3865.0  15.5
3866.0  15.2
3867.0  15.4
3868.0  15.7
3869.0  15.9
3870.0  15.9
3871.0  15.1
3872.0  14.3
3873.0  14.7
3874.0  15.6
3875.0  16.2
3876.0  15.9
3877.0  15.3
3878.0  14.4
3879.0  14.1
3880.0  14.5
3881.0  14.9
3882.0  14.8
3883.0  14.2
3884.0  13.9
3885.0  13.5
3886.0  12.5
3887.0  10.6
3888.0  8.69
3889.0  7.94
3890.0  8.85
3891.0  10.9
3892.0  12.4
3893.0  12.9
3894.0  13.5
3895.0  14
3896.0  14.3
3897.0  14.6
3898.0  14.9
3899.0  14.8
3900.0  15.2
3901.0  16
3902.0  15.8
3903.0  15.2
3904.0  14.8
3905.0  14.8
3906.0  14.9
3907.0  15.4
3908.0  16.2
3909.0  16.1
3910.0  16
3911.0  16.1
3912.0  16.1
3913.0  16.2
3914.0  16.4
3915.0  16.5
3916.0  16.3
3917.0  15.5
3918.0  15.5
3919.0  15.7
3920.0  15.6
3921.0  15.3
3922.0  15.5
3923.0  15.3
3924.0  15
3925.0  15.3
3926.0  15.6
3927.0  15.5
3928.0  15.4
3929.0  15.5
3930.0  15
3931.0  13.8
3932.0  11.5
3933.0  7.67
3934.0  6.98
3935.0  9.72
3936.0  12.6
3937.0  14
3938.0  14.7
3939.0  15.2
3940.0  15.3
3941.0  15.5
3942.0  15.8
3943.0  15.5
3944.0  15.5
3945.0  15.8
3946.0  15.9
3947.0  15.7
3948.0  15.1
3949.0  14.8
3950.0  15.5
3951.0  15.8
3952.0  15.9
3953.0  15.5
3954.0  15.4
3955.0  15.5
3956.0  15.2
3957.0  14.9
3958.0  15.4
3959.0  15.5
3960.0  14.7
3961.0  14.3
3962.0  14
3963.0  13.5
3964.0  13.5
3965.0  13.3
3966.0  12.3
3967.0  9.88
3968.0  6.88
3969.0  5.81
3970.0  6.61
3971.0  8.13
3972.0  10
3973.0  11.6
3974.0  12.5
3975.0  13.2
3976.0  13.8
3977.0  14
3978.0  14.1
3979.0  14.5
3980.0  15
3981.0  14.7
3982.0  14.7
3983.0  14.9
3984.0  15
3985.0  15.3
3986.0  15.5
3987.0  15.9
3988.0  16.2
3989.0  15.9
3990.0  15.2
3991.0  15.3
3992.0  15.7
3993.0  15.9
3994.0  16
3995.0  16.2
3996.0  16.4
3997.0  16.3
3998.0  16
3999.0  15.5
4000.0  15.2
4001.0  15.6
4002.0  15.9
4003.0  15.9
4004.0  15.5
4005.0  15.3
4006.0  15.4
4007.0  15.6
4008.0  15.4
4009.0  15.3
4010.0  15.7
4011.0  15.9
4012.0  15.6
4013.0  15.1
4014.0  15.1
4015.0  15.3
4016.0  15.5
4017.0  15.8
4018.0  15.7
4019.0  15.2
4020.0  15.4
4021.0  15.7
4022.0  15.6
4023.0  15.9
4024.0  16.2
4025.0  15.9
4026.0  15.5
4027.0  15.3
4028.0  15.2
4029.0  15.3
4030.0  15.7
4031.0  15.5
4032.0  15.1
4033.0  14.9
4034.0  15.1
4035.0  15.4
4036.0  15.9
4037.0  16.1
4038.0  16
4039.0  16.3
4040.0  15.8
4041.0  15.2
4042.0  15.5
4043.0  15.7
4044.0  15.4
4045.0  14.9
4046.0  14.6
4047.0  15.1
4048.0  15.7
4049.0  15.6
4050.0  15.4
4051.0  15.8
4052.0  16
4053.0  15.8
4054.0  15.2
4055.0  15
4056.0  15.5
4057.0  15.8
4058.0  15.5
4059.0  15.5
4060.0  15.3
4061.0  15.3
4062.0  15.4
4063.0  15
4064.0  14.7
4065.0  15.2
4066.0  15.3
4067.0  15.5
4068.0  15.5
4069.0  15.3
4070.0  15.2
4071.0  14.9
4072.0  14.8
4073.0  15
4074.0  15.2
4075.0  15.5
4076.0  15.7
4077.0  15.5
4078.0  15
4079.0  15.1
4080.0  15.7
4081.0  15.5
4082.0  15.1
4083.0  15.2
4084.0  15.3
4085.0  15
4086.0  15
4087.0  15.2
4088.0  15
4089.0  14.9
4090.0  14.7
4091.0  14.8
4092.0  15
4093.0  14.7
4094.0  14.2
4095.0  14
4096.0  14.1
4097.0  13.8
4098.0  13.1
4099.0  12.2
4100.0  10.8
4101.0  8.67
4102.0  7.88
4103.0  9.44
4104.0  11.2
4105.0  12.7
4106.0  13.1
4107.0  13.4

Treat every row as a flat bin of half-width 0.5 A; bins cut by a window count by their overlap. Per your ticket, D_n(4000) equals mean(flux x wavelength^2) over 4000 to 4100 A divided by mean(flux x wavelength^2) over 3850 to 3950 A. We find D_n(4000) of 1.1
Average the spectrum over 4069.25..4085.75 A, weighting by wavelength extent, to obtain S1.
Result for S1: 15.2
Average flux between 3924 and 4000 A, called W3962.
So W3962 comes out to 14.1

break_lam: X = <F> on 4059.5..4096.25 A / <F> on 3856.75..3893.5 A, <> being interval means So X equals 1.1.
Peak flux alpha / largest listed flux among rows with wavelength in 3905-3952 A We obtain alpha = 16.5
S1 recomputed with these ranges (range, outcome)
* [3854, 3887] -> 15.1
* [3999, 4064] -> 15.5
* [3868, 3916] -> 14.4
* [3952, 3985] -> 13.1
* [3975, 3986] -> 14.6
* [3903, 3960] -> 14.9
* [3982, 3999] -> 15.7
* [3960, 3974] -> 11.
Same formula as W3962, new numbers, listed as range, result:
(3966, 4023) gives 14.4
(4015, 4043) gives 15.6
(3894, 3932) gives 15.3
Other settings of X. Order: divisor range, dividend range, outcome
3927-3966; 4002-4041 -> 1.09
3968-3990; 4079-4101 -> 1.09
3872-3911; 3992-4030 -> 1.11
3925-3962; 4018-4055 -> 1.07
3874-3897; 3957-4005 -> 1.06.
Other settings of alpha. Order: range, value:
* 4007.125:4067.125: 16.3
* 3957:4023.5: 16.4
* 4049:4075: 16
